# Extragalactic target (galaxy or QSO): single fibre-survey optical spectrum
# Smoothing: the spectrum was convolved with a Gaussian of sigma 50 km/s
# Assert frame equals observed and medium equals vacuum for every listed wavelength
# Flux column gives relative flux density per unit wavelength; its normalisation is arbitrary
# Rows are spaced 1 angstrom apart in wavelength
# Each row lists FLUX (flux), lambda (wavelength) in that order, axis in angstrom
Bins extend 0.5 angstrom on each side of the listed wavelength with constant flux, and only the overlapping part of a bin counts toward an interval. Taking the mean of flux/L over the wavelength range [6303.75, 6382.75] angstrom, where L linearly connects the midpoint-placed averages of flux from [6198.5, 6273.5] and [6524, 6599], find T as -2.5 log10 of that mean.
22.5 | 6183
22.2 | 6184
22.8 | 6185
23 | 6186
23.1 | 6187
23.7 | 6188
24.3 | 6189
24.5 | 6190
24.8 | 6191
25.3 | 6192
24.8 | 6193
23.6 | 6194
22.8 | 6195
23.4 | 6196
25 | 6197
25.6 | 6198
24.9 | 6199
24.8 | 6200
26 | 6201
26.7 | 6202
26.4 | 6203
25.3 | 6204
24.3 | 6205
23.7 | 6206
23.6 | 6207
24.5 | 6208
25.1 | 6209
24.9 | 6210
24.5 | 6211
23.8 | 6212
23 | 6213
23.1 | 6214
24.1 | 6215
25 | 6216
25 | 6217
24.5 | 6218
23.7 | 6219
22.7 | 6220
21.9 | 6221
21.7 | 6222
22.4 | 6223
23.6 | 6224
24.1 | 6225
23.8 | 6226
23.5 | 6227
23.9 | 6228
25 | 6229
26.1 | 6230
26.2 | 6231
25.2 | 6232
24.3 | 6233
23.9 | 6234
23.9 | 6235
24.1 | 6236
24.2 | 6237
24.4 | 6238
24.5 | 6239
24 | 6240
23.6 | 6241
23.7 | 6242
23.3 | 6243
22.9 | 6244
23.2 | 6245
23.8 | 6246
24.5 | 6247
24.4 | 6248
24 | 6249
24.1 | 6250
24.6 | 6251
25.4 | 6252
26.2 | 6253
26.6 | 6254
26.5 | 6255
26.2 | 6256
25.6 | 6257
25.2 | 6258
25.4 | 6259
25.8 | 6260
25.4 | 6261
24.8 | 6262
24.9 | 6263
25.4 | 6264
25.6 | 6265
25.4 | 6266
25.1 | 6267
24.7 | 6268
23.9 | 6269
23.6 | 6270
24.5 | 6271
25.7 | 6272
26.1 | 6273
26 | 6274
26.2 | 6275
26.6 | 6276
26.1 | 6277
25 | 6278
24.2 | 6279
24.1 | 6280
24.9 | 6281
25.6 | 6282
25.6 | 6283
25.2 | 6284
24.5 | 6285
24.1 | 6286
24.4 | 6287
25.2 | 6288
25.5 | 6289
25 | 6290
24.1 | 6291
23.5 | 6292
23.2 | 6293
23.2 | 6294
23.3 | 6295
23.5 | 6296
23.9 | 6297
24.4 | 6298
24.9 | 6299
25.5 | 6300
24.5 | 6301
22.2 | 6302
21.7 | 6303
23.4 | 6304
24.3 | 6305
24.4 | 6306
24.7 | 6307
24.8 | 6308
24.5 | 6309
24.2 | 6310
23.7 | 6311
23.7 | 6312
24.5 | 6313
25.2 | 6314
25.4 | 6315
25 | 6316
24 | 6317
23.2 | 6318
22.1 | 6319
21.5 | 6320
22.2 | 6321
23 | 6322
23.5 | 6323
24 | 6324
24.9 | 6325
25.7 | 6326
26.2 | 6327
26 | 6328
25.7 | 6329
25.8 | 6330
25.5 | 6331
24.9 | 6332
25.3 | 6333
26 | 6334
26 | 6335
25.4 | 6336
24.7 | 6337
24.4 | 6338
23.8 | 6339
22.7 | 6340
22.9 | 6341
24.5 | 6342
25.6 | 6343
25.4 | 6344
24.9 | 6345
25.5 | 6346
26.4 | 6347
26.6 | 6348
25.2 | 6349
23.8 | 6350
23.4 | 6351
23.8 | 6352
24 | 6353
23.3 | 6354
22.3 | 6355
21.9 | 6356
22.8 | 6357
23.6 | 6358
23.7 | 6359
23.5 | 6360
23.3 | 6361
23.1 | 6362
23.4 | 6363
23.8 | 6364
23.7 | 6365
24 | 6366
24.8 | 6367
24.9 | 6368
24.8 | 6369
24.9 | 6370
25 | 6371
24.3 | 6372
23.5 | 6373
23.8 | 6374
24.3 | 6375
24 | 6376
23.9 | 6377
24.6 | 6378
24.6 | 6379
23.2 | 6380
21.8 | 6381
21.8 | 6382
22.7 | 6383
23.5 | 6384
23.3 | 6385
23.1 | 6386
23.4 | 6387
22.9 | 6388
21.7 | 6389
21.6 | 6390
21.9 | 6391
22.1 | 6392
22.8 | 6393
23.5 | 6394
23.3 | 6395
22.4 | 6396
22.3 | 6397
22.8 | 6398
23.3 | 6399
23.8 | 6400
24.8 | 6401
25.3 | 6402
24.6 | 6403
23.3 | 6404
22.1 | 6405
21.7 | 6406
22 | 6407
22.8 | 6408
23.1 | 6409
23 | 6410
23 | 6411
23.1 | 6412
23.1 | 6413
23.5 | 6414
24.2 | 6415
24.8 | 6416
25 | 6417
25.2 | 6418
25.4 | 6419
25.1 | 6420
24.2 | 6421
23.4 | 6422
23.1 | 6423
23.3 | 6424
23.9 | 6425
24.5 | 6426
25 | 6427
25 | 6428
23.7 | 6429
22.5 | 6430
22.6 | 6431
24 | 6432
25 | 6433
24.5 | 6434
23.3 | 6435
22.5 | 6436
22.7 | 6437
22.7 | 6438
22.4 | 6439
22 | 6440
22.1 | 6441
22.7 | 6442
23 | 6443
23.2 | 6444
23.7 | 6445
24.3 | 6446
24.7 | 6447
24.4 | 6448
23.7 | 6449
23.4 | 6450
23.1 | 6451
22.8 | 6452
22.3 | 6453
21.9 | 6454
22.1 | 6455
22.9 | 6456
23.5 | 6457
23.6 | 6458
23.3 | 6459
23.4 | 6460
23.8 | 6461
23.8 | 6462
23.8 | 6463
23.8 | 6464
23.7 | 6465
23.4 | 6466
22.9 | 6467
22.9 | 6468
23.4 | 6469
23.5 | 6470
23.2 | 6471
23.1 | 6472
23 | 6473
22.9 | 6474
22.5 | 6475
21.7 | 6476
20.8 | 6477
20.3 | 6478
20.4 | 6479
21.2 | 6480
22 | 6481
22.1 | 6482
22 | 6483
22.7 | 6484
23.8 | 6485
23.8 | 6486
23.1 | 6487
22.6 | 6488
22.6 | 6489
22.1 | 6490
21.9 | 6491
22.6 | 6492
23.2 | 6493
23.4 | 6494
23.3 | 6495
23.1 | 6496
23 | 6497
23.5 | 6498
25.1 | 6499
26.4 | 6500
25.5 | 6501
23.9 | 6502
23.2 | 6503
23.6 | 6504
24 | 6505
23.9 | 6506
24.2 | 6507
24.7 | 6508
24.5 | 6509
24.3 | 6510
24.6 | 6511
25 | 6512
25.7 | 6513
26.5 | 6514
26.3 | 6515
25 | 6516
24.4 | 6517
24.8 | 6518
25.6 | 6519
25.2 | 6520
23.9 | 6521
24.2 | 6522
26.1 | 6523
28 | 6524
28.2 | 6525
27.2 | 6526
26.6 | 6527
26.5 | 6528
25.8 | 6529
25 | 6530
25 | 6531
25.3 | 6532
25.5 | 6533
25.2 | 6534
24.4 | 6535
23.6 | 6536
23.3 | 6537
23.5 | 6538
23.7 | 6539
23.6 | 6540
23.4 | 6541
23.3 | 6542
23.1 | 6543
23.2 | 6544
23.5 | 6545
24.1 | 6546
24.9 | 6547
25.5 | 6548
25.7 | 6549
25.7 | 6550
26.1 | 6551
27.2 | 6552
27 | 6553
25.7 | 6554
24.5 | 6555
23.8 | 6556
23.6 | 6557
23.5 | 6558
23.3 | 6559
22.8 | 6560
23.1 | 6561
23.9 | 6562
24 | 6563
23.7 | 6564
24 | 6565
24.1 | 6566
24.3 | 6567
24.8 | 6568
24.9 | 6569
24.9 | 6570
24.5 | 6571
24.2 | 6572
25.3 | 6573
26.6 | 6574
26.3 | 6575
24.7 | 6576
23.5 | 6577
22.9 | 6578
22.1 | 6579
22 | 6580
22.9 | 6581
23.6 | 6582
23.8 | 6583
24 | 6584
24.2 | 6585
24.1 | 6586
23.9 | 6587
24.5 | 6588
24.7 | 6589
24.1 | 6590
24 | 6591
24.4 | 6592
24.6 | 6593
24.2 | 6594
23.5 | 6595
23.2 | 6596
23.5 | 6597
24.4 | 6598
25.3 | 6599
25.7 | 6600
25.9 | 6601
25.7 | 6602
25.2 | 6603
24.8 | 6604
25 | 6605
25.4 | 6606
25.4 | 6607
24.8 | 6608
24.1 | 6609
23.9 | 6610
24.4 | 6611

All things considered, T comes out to 0.01 mag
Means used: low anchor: 24.5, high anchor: 24.5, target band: 24.2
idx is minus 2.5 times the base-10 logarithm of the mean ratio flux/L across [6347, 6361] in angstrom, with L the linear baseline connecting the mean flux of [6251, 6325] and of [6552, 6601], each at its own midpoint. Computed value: 0.03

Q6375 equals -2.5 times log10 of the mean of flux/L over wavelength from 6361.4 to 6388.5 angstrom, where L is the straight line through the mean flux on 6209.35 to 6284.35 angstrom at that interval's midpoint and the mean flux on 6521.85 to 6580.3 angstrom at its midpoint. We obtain 0.040 mag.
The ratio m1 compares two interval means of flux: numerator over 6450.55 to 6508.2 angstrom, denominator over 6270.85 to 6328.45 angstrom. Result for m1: 0.9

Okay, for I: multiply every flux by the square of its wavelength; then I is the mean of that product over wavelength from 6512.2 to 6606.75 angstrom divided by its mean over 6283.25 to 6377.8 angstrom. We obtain 1.09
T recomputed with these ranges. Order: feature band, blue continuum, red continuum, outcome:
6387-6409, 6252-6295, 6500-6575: 0.09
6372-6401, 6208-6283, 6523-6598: 0.06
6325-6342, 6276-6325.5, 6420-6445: -0.05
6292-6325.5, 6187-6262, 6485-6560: 0.03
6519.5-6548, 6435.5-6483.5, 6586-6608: -0.05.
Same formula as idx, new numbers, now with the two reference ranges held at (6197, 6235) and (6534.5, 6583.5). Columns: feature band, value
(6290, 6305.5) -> 0.03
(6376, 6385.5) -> 0.04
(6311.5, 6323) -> 0.03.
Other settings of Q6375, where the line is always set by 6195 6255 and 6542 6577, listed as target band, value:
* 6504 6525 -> -0.024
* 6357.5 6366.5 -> 0.039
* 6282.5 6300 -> 0.001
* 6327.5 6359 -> -0.007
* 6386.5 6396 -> 0.087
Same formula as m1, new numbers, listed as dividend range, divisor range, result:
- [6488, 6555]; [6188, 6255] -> 1.01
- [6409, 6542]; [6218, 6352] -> 0.97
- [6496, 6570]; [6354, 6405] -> 1.05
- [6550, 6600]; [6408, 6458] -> 1.03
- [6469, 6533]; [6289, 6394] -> 1.00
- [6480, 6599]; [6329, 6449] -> 1.02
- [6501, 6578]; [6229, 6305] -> 1.00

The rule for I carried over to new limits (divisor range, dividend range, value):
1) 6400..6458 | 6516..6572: 1.09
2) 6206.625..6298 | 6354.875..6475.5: 1.01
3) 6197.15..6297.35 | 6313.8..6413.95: 1.01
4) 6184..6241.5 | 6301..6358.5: 1.04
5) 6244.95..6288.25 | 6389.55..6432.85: 0.98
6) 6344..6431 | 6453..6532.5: 1.04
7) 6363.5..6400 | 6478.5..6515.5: 1.05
